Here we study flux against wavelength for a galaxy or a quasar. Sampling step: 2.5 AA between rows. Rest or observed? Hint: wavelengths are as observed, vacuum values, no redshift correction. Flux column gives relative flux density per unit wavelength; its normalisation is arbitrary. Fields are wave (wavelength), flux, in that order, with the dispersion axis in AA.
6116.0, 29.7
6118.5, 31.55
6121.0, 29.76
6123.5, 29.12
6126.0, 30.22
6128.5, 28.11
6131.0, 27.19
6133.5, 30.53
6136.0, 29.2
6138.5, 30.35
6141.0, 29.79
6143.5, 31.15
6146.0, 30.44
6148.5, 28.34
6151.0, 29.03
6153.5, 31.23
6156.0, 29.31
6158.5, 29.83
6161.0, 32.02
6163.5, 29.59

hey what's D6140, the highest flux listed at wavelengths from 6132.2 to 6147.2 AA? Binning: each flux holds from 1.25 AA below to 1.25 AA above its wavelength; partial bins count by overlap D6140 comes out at 31.15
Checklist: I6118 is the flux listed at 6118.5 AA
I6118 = 31.55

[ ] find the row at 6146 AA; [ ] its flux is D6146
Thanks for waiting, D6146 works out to 30.44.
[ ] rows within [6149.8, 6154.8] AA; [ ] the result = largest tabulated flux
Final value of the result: 31.23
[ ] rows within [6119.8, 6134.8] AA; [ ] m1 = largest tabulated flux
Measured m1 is 30.53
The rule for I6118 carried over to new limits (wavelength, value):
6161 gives 32.02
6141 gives 29.79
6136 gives 29.2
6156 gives 29.31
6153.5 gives 31.23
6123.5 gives 29.12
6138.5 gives 30.35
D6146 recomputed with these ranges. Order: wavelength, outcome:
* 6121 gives 29.76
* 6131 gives 27.19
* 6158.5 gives 29.83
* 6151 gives 29.03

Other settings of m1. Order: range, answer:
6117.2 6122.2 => 31.55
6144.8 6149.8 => 30.44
